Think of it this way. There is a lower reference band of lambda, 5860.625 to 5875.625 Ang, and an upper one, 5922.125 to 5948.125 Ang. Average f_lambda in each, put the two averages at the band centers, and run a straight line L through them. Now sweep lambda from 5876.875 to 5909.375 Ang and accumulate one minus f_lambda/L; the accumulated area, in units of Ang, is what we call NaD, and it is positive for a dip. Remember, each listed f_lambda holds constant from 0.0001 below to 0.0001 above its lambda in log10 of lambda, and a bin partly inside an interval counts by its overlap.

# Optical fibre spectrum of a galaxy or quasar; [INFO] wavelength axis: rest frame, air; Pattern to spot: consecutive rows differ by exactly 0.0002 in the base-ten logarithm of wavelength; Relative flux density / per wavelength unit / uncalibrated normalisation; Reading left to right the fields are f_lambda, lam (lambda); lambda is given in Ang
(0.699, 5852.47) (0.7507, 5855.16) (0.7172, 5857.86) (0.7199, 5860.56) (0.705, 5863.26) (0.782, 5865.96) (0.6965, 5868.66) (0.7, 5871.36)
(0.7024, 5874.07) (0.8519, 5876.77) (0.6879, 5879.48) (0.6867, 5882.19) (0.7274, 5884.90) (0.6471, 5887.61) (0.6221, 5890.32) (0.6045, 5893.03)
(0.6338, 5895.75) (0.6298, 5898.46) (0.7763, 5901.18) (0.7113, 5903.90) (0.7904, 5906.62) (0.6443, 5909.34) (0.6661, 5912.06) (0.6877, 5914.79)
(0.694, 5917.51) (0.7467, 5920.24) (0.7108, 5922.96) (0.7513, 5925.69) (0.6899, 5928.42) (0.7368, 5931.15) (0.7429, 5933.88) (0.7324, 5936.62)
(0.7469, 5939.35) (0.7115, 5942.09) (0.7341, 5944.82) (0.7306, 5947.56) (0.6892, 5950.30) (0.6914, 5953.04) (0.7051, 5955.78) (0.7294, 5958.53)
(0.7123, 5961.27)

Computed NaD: 1.6 Ang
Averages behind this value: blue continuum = 0.72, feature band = 0.688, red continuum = 0.729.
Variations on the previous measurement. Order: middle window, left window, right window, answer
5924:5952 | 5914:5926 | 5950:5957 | -0.8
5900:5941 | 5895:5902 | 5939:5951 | -1.4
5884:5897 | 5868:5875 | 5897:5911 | 1.1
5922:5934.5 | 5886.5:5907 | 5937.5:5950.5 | -0.3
